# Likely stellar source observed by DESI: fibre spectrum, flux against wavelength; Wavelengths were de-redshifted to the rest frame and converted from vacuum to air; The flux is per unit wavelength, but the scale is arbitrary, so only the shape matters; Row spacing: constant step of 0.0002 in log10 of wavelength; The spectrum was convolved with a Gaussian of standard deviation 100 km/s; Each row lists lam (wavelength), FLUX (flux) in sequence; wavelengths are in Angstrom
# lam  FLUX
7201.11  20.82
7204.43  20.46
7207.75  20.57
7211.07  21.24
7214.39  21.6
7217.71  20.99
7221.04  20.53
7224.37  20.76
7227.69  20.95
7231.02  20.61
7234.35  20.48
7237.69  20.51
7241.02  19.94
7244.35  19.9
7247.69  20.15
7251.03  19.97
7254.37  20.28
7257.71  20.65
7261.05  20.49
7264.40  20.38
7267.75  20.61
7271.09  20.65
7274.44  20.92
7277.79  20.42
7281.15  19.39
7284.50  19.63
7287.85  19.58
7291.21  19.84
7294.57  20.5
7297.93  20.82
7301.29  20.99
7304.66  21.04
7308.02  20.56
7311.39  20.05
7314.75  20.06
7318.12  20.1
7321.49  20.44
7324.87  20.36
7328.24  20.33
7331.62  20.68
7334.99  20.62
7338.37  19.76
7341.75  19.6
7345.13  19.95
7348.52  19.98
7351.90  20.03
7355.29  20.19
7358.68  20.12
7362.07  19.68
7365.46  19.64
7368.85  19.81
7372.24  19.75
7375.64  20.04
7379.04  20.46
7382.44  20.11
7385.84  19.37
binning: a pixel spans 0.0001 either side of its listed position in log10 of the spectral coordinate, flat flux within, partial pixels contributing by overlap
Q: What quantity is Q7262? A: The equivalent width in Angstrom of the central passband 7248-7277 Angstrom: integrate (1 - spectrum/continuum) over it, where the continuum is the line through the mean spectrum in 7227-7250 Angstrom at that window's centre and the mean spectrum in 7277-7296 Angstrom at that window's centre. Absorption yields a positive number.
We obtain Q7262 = -0.6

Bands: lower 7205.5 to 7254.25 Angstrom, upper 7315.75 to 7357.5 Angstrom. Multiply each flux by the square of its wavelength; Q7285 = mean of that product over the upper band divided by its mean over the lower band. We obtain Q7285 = 1.01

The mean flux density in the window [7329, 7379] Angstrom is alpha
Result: 20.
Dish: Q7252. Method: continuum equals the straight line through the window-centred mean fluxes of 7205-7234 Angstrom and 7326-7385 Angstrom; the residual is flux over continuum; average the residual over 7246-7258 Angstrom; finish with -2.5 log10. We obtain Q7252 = 0.02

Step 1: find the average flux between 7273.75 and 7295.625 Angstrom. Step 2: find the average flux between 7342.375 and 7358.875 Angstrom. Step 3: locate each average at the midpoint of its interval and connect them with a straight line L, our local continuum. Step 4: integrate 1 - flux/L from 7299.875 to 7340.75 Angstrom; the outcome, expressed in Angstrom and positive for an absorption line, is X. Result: -0.8 Angstrom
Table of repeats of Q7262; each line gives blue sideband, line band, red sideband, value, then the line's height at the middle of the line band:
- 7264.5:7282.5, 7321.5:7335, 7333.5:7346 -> -0.3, 20.1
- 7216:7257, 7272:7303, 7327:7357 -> 0.1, 20.3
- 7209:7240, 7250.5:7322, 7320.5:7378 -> 0.4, 20.4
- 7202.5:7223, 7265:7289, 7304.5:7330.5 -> 0.4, 20.5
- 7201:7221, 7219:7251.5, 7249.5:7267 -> 0.4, 20.6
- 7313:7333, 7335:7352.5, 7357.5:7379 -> 0.2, 20.1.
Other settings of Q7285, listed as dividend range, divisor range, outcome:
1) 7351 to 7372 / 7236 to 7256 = 1.02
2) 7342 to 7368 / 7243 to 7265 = 1.01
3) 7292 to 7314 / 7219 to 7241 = 1.02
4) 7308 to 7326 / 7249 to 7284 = 1.01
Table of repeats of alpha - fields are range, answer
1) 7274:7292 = 19.9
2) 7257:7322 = 20.4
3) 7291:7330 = 20.4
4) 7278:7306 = 20.2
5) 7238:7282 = 20.3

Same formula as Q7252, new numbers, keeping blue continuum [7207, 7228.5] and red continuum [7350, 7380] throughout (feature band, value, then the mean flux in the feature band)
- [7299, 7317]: -0.01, 20.5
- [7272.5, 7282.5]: 0.02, 20.3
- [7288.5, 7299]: 0.01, 20.3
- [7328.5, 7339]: -0.01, 20.4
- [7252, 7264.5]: 0.01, 20.4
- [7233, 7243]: 0.03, 20.3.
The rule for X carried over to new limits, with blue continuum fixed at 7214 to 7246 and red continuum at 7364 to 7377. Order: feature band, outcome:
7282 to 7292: 0.3 Angstrom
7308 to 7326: -0.1 Angstrom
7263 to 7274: -0.1 Angstrom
